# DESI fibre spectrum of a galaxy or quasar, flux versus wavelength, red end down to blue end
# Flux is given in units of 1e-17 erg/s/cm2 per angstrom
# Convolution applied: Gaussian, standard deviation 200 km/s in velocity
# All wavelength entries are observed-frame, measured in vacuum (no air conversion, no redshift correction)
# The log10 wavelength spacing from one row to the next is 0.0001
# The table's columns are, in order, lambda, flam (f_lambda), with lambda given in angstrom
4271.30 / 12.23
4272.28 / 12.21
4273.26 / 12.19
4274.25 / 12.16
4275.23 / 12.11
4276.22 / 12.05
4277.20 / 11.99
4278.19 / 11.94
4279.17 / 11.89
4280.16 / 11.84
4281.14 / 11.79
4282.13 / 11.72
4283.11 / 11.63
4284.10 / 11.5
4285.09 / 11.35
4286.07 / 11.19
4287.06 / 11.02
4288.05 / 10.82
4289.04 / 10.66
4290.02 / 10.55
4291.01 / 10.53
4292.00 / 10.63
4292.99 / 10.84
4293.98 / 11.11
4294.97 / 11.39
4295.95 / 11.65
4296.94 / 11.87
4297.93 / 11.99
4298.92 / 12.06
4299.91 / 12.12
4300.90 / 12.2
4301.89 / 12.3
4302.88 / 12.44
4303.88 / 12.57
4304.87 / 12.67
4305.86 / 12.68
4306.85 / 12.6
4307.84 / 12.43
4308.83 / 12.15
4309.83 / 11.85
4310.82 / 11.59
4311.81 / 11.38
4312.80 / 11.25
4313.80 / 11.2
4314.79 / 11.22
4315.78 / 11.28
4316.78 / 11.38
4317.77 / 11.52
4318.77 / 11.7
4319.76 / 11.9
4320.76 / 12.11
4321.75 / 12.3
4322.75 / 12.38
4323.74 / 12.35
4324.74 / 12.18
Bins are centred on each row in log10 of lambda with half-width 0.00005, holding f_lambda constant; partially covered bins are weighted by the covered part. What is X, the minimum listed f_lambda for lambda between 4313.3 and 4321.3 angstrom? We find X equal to 11.2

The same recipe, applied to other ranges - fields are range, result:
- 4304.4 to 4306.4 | 12.67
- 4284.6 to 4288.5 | 10.82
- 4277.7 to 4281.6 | 11.79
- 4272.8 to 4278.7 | 11.94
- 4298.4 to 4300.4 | 12.06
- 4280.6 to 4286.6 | 11.19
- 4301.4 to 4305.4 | 12.3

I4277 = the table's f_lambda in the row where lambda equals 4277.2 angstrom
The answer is 11.99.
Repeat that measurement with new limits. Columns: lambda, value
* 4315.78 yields 11.28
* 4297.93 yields 11.99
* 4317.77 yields 11.52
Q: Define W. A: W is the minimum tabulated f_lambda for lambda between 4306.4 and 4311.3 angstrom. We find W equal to 11.59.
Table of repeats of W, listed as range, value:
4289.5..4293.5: 10.53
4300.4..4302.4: 12.2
